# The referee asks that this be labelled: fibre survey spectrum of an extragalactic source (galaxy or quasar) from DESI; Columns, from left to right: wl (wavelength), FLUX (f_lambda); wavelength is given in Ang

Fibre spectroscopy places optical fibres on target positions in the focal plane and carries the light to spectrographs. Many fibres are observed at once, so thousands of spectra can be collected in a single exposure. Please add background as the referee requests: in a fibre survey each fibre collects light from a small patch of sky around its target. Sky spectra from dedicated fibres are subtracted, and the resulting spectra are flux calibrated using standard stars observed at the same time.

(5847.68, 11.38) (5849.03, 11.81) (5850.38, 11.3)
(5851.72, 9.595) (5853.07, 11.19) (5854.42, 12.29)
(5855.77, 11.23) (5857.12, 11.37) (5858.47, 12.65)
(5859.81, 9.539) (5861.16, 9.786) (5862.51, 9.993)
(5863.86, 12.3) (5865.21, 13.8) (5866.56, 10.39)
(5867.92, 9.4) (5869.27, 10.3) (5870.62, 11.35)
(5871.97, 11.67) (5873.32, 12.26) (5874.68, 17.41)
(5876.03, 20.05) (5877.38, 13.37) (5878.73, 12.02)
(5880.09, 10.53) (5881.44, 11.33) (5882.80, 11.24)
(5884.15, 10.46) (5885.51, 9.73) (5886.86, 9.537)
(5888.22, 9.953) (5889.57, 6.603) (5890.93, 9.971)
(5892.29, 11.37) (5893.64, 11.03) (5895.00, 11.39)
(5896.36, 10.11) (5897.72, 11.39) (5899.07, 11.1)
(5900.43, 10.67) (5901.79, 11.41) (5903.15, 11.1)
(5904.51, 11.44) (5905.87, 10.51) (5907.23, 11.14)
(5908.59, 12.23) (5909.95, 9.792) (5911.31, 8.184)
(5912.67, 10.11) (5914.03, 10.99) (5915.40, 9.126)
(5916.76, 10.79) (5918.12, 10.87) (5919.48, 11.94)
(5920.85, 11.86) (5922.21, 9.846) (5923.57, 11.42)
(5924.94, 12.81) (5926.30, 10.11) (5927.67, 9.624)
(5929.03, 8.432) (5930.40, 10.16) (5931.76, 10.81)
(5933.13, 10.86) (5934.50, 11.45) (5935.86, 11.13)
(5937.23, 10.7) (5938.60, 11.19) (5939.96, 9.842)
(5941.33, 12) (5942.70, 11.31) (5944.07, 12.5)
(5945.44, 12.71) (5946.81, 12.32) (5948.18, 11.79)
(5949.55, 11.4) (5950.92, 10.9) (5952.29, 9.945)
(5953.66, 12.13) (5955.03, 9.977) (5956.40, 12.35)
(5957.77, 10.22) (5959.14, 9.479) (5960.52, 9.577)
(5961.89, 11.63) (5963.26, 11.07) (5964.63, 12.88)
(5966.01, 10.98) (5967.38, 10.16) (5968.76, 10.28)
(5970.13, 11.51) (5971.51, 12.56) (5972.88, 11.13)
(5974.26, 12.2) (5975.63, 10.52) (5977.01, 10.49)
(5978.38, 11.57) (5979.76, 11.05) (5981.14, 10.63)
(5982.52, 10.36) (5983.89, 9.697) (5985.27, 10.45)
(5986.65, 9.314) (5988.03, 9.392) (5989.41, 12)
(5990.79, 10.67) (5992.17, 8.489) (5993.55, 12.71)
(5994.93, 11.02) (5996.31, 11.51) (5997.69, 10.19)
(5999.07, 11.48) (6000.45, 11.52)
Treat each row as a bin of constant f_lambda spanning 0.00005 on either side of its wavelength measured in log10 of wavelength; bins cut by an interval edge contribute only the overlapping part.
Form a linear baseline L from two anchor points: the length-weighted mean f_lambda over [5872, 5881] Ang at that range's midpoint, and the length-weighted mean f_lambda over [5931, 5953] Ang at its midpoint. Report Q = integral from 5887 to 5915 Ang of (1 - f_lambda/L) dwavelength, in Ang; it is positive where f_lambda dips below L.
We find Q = 5.37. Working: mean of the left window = 14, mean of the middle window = 10.5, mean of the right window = 11.3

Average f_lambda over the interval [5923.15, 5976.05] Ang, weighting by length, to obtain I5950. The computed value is 11.1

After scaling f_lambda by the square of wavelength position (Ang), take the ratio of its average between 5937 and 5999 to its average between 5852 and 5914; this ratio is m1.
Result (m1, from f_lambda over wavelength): 1.01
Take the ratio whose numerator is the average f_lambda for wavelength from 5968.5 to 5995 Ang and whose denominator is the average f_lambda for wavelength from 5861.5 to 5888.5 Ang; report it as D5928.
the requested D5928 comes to 0.9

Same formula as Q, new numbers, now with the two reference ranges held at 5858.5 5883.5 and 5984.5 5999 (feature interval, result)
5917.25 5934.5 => 0.97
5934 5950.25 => -0.48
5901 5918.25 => 1.51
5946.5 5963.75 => 0.15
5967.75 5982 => -0.46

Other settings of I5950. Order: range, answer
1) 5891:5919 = 10.7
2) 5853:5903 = 11.4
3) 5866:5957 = 11.1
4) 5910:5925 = 10.6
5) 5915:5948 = 11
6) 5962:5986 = 11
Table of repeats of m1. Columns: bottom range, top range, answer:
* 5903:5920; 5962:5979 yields 1.09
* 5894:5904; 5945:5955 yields 1.06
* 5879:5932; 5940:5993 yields 1.06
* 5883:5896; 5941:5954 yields 1.18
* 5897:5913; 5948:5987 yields 1.03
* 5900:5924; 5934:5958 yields 1.07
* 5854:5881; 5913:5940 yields 0.90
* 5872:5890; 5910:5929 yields 0.89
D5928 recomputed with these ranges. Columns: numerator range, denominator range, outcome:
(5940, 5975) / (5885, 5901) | 1.10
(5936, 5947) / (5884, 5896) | 1.15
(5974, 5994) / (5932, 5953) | 0.93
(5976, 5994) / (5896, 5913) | 0.98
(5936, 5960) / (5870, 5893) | 0.96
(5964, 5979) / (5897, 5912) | 1.04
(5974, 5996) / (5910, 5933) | 1.02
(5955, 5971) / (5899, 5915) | 1.02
